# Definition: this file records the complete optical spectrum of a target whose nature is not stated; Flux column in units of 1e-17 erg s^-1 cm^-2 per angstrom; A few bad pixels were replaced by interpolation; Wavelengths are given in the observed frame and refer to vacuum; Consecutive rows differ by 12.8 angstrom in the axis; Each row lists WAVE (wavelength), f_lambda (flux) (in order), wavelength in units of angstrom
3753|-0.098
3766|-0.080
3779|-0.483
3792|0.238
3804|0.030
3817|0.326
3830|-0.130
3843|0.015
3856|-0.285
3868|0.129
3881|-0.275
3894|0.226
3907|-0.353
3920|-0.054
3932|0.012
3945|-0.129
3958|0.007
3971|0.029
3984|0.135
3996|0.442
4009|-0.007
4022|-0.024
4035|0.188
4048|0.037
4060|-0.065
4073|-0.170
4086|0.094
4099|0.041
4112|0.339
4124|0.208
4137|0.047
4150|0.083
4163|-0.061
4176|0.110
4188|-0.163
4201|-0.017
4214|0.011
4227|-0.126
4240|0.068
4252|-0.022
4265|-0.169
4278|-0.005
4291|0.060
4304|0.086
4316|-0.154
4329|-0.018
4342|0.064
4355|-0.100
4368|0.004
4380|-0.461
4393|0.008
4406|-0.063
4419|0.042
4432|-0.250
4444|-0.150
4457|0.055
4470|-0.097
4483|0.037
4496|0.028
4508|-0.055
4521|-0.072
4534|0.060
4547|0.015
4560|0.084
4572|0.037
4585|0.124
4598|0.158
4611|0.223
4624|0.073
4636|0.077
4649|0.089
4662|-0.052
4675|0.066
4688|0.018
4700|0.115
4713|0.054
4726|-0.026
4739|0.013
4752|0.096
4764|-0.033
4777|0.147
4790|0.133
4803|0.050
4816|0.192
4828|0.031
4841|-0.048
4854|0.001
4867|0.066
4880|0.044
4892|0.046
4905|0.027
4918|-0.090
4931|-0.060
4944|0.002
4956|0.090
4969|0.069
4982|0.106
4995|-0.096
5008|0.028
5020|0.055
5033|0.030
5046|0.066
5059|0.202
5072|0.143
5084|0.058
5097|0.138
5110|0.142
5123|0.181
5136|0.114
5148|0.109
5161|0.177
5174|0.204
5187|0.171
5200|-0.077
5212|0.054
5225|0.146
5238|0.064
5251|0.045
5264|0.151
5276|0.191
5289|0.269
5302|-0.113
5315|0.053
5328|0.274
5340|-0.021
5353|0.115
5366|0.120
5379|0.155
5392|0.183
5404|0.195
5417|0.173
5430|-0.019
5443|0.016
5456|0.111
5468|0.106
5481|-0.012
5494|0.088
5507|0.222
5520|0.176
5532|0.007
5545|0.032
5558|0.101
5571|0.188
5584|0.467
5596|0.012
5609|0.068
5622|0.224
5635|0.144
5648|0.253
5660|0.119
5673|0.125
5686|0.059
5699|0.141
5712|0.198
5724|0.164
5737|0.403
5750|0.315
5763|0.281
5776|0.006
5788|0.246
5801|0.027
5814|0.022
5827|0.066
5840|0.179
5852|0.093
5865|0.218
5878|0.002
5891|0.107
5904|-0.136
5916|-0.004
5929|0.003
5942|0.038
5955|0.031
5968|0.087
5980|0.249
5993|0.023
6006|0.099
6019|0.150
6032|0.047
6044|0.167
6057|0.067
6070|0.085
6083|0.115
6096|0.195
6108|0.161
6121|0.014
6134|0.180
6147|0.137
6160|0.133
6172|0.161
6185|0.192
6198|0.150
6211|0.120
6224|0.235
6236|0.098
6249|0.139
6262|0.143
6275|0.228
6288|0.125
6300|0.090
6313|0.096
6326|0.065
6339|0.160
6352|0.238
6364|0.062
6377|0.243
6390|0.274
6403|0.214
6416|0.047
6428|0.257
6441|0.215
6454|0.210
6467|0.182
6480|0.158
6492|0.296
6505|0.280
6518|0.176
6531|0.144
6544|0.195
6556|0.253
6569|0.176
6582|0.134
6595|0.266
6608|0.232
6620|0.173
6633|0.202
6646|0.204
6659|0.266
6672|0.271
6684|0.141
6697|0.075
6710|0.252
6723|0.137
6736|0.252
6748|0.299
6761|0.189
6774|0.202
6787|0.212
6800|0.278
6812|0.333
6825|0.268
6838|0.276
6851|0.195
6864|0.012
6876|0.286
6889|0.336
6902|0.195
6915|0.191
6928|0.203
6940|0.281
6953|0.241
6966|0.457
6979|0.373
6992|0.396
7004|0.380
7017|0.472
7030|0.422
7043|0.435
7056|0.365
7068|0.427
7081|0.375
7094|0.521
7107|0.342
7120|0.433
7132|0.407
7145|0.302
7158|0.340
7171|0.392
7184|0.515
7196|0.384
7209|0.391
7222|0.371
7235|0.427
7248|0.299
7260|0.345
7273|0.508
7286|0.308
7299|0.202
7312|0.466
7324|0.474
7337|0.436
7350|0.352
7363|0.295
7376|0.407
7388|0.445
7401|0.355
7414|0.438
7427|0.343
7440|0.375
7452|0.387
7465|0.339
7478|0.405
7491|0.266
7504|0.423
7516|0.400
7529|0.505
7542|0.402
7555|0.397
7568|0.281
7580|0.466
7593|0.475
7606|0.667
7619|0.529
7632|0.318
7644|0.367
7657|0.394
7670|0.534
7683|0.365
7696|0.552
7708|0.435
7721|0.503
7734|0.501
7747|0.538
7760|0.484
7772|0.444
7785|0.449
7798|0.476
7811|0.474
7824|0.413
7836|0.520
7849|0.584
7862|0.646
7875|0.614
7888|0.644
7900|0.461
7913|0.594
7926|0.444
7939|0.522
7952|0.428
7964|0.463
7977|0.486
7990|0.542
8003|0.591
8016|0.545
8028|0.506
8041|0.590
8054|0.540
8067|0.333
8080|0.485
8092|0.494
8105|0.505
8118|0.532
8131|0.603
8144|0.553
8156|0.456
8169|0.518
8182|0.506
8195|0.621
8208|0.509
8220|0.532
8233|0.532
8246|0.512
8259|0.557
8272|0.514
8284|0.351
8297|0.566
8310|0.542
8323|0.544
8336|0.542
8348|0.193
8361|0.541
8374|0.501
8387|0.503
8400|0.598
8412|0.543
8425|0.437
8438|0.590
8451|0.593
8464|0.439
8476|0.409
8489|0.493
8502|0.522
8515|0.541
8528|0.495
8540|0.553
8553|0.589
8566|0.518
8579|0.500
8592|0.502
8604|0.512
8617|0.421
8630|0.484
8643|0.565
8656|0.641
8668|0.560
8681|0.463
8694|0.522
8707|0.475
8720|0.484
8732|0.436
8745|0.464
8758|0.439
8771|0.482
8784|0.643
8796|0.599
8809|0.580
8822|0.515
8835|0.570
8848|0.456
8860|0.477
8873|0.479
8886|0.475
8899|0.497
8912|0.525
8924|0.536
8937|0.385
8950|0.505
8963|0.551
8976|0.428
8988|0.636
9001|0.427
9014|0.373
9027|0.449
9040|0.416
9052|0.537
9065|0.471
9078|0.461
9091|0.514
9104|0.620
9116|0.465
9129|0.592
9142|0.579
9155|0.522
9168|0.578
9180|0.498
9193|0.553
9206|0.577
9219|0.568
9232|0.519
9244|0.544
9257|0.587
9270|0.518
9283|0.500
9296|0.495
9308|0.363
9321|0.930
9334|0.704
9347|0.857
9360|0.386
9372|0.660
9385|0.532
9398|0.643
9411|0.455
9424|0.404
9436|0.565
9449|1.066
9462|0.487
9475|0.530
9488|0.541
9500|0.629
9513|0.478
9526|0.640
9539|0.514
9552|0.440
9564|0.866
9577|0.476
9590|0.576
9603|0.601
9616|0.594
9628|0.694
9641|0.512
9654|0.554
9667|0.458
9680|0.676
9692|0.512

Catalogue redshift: 0.743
